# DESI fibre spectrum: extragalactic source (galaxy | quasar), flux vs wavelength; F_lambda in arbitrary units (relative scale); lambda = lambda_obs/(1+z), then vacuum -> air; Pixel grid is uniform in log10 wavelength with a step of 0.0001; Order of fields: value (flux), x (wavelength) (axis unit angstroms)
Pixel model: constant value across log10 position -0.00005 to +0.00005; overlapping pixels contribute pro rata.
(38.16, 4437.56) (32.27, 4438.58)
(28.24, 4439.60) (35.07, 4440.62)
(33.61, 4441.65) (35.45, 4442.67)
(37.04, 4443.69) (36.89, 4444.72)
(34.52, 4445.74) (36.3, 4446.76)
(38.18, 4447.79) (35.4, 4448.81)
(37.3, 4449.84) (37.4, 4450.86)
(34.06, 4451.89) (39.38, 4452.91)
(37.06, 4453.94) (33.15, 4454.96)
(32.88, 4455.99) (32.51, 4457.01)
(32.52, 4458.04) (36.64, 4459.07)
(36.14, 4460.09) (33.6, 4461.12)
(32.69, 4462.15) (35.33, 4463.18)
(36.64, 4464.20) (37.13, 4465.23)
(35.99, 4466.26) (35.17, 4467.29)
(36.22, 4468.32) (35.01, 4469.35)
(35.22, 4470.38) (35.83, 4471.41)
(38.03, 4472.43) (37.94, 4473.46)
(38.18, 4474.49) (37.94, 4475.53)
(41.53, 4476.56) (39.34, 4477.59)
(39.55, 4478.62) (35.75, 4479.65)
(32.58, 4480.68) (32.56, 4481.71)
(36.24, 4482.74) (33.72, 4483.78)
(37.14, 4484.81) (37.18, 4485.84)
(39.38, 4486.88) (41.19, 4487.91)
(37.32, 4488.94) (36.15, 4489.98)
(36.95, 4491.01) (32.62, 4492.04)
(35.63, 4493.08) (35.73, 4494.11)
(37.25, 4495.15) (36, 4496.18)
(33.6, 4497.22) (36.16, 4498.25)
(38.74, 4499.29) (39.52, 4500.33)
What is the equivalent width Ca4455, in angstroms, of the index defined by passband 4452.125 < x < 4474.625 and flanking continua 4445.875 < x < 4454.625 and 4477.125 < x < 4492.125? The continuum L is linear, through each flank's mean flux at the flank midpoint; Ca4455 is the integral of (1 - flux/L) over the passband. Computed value 0.7 angstroms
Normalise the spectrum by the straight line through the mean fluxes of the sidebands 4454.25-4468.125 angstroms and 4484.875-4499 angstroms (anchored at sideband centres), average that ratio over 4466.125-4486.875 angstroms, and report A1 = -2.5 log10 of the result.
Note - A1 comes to -0.03 mag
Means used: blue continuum 34.7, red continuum 36.6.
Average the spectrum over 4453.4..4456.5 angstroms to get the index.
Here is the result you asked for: 34.4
